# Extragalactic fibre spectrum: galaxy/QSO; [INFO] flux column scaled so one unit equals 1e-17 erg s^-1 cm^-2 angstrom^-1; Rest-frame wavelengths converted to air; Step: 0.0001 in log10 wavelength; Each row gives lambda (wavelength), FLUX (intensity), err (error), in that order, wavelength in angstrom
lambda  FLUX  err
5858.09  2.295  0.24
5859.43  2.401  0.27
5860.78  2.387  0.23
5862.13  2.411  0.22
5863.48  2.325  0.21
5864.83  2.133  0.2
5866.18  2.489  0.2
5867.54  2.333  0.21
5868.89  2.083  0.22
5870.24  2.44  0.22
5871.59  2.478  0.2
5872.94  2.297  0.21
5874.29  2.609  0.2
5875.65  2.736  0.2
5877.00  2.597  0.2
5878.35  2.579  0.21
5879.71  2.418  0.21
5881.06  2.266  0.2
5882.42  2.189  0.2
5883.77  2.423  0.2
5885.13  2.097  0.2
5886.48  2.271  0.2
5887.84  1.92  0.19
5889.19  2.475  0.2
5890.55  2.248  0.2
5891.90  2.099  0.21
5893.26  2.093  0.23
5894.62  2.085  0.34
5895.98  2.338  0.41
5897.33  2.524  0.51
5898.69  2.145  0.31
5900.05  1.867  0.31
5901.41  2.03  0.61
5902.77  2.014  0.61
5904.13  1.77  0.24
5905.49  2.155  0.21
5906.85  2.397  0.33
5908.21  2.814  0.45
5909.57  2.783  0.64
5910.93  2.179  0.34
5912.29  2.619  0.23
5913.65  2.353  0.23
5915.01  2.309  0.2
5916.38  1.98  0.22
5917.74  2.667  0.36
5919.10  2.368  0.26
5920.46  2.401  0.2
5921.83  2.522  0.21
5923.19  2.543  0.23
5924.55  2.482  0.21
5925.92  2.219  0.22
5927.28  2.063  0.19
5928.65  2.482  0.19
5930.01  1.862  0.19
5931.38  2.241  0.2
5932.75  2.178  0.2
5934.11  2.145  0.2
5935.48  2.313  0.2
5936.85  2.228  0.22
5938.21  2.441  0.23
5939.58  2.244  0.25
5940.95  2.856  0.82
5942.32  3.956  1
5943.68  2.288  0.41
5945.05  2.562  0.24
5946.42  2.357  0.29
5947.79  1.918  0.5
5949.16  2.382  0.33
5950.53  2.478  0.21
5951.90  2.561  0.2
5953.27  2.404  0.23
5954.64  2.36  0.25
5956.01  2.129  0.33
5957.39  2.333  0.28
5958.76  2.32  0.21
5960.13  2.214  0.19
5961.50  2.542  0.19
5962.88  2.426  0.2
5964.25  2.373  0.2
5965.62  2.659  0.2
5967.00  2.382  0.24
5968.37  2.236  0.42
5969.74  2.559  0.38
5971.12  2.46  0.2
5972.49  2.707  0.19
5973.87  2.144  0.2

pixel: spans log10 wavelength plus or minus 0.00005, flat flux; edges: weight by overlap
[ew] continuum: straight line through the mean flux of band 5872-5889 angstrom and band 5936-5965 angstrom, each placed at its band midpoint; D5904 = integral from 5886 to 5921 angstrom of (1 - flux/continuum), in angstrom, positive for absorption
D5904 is 1.9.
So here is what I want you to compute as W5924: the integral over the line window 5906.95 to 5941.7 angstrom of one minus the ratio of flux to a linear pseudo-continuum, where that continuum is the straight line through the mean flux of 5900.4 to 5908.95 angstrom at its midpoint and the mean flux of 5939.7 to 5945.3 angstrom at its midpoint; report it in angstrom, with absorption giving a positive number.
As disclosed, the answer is 2.10 angstrom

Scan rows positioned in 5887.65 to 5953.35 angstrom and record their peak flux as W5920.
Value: 3.956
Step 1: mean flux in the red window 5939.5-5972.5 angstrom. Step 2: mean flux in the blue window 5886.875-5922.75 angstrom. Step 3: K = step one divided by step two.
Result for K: 1.1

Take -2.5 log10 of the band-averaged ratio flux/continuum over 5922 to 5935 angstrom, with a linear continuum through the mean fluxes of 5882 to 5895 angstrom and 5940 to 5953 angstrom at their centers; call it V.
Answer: 0.09 mag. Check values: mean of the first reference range 2.19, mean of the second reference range 2.58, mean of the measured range 2.26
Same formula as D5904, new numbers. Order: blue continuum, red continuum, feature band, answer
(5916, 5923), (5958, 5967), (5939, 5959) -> -0.52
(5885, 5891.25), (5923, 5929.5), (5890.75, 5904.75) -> 0.88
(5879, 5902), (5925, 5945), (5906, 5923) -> -1.02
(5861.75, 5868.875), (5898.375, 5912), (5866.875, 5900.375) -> -0.53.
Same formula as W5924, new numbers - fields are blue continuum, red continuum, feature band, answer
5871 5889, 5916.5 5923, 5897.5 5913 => 1.0 angstrom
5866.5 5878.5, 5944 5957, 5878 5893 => 1.1 angstrom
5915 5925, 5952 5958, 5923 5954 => -0.4 angstrom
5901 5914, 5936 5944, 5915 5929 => 0.6 angstrom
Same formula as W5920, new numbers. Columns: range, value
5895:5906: 2.524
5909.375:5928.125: 2.783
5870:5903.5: 2.736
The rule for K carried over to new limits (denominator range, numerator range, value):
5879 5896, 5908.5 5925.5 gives 1.10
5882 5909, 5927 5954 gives 1.09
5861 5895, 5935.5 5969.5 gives 1.05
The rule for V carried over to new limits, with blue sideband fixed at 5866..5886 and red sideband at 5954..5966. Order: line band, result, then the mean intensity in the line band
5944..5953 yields 0.00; 2.37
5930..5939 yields 0.07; 2.23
